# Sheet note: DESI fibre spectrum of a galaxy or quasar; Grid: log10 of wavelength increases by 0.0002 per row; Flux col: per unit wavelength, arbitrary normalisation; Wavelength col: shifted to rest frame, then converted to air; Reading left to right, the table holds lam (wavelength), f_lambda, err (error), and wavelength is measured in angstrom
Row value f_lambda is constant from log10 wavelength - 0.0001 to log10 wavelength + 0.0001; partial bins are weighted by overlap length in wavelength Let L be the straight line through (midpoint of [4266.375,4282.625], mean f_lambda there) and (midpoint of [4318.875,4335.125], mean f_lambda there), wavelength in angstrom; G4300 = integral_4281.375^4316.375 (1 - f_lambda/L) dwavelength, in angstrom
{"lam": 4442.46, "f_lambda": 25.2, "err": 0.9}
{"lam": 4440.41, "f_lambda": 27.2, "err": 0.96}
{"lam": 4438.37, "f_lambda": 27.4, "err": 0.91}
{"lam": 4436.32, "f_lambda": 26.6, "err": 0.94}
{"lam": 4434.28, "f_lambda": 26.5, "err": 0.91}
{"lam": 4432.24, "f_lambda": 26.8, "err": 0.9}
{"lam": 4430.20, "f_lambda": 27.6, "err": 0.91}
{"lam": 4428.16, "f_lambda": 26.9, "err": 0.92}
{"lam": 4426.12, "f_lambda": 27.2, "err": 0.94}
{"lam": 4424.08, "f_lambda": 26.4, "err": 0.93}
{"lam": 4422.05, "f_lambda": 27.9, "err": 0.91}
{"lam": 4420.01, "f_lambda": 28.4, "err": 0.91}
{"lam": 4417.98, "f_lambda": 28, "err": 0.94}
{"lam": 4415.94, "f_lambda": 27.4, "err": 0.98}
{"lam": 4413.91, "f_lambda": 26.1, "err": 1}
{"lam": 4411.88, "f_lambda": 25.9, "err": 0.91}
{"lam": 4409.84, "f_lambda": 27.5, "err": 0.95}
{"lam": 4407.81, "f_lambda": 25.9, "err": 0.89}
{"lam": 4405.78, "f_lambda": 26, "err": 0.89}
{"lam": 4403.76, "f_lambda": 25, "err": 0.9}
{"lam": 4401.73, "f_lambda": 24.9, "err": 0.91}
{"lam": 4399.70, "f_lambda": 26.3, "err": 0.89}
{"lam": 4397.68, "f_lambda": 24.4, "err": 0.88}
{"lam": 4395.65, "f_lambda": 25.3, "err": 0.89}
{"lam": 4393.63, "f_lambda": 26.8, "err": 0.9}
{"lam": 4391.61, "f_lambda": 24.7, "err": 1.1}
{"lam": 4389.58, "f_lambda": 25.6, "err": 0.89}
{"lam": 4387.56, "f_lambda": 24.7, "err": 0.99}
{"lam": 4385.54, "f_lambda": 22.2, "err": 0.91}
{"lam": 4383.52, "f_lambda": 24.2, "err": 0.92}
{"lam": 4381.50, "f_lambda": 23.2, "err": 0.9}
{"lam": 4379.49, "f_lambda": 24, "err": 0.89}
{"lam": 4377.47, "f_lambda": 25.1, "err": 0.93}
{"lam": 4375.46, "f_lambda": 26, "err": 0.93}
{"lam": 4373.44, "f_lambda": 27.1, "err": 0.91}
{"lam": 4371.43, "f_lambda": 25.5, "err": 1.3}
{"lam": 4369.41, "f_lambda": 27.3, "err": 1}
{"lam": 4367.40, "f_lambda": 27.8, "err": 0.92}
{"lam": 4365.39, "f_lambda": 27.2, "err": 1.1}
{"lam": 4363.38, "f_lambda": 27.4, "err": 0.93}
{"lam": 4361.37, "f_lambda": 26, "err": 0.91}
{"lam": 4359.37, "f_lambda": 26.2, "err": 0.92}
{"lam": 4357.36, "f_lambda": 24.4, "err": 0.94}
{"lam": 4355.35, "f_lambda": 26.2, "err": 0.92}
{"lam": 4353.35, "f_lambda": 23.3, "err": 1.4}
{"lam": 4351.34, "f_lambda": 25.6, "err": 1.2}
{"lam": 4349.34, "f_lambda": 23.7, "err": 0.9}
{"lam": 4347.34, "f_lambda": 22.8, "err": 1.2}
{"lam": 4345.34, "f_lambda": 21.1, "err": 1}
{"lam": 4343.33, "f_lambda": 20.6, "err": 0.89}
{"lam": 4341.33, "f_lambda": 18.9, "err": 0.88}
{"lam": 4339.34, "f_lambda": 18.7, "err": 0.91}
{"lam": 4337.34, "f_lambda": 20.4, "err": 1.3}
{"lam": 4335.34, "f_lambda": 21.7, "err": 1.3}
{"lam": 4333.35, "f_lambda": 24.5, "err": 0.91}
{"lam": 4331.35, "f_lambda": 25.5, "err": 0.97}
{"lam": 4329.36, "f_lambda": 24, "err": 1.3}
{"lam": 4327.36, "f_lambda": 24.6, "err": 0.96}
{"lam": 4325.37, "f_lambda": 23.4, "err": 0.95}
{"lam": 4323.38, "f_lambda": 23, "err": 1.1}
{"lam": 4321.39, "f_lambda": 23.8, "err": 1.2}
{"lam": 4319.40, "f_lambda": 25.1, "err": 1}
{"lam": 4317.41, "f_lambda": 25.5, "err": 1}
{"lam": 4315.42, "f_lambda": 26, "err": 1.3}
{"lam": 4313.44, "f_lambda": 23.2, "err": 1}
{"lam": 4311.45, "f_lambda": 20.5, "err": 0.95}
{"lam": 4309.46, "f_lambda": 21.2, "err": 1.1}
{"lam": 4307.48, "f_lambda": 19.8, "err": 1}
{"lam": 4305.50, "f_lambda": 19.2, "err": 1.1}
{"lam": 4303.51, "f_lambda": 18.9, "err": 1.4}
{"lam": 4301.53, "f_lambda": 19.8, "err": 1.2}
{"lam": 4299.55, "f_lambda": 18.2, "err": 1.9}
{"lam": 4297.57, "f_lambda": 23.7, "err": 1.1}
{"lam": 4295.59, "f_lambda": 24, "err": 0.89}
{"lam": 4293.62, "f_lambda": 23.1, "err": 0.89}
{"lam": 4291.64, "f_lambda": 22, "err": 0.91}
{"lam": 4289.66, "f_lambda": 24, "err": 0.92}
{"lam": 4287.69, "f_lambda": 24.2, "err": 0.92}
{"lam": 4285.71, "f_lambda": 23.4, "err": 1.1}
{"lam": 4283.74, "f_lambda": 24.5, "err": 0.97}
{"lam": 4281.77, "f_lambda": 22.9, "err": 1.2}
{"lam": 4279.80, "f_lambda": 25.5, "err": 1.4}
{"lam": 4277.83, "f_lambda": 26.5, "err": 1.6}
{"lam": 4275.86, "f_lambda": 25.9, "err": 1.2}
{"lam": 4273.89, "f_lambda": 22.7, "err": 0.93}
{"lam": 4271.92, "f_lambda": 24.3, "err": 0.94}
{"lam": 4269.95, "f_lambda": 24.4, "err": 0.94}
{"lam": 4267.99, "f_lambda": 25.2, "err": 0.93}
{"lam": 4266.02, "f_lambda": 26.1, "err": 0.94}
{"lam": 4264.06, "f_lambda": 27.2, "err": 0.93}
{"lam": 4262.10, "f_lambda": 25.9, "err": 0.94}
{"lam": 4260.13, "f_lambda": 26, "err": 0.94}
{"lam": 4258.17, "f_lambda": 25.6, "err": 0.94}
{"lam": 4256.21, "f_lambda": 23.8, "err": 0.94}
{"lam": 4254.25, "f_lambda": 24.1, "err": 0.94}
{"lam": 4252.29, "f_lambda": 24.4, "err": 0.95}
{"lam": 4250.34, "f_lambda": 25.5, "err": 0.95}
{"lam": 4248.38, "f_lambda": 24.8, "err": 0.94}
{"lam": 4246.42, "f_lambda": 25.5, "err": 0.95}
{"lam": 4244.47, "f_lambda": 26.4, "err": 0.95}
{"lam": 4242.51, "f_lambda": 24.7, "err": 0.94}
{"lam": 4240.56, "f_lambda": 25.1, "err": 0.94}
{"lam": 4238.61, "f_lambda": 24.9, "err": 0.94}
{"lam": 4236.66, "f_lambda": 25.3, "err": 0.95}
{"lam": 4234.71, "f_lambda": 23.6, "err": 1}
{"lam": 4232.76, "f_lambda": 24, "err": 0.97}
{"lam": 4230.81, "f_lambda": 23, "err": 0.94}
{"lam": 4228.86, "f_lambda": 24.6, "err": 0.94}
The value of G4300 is 3.3 angstrom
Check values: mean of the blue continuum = 24.7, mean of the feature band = 22.1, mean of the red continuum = 24.1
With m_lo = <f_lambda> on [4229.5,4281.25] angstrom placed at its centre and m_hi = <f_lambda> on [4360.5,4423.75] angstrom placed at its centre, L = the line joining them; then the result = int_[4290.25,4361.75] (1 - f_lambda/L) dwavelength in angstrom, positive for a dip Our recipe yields 7.75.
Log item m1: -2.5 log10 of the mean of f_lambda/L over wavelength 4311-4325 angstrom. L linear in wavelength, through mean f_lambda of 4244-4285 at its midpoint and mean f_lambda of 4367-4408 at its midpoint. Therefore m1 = 0.052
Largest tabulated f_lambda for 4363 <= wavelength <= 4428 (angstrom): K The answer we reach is 28.4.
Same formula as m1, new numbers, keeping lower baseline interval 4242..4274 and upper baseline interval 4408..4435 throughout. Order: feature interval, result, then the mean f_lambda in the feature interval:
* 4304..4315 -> 0.224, 21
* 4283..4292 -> 0.080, 23.7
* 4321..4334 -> 0.081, 24.1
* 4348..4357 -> 0.071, 24.6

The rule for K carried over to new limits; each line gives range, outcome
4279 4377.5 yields 27.8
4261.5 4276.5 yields 27.2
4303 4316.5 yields 26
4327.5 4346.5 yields 25.5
